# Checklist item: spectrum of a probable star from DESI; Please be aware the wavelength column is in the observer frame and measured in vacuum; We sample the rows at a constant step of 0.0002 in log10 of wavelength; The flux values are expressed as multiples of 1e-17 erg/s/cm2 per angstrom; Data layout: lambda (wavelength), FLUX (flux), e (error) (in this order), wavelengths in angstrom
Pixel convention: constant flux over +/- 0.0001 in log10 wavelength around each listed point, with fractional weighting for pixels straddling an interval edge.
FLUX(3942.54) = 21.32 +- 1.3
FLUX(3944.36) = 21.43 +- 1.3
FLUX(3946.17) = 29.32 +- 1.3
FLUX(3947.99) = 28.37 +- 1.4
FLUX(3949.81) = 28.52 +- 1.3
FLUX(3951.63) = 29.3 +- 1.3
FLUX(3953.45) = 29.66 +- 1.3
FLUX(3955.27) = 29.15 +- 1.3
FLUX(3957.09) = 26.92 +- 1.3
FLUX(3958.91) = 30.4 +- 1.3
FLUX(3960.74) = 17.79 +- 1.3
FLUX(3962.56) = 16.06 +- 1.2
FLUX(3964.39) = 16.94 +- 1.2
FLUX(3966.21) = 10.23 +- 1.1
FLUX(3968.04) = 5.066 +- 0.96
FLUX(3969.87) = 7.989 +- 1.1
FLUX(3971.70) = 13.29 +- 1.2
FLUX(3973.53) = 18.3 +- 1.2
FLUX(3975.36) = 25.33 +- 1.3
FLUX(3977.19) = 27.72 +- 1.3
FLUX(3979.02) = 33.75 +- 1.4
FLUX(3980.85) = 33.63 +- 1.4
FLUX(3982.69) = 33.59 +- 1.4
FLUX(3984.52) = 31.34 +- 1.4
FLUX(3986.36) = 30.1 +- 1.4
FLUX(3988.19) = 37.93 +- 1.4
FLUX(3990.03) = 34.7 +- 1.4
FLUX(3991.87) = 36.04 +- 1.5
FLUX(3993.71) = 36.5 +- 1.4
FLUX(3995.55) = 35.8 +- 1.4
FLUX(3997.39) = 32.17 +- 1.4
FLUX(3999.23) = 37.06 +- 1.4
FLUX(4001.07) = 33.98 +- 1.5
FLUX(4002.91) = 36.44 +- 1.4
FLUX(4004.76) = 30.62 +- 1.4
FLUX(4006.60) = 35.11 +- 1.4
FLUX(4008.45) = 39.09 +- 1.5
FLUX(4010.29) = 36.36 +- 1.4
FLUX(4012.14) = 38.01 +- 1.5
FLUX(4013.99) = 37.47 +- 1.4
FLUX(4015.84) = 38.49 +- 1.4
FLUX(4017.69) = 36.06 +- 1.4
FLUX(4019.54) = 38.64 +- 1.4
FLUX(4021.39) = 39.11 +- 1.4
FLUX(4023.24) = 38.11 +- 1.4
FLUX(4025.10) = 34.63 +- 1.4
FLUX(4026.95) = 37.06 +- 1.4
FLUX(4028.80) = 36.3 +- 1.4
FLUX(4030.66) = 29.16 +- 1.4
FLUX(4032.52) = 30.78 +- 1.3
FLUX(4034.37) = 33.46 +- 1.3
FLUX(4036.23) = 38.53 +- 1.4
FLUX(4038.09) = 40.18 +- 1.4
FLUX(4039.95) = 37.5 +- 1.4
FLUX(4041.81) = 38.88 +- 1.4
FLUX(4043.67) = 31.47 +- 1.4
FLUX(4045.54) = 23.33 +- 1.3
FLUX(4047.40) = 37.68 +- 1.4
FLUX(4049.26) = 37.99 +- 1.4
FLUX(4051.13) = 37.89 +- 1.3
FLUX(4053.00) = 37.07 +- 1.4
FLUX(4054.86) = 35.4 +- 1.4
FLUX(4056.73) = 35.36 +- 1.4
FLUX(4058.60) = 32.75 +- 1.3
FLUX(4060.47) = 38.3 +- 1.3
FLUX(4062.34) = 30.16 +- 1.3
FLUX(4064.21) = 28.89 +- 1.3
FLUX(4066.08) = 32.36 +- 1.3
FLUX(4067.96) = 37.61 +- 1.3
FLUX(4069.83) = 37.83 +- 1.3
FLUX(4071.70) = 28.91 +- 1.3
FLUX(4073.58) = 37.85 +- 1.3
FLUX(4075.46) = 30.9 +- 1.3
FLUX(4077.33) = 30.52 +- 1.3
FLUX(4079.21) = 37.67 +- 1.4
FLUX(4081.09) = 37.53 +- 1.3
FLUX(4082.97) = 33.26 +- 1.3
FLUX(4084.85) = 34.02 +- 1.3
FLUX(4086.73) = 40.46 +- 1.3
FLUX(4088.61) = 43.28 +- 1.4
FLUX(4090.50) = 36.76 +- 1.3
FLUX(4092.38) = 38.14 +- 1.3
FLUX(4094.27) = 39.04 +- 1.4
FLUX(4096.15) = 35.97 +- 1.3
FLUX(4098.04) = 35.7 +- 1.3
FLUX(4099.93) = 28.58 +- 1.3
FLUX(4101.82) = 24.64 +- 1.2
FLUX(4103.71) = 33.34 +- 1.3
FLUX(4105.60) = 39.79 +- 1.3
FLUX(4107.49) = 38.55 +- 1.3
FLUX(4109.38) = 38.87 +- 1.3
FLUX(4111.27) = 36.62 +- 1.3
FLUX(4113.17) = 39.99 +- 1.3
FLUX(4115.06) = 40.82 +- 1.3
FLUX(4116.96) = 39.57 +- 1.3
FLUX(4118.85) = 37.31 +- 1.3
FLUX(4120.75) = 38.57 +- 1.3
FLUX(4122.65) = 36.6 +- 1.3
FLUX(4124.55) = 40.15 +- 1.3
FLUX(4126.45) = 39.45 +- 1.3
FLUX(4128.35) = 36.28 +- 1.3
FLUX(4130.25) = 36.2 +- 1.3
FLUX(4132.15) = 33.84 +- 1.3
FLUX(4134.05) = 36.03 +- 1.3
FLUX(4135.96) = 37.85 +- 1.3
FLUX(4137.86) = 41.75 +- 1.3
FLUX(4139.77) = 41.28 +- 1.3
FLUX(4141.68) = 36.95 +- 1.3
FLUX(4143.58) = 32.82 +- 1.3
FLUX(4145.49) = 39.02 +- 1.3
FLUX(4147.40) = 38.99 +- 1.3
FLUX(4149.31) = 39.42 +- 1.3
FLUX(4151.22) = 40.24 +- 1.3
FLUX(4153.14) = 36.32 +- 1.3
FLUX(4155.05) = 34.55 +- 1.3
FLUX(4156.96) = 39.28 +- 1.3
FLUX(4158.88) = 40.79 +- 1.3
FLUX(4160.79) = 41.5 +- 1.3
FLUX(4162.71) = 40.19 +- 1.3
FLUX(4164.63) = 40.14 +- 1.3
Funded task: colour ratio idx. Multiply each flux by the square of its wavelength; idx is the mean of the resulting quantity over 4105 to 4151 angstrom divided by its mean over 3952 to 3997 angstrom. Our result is 1.59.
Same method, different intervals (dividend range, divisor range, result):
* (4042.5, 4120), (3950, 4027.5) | 1.23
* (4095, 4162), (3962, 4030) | 1.29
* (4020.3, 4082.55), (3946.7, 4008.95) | 1.30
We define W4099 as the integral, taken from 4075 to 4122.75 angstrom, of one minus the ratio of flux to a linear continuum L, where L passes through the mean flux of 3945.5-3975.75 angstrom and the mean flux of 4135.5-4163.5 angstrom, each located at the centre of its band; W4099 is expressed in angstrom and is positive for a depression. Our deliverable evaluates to -3.4 angstrom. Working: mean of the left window 21.2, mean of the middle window 36.5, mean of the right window 38.7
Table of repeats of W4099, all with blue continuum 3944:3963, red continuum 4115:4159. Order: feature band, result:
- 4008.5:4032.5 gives -4.6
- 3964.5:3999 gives 1.9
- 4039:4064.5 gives -1.6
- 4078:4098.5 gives -1.4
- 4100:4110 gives 0.5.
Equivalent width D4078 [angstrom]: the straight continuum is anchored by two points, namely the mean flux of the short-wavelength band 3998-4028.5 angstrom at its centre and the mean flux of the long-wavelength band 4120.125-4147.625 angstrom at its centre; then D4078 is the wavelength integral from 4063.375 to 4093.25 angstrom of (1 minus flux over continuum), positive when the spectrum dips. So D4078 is 1.4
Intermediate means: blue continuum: 36.6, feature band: 35.4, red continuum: 37.7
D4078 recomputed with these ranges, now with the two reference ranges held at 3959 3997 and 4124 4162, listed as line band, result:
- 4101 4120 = -0.8 angstrom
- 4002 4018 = -4.9 angstrom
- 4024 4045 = -3.8 angstrom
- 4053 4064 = -0.9 angstrom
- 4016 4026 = -3.1 angstrom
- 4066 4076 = -0.6 angstrom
